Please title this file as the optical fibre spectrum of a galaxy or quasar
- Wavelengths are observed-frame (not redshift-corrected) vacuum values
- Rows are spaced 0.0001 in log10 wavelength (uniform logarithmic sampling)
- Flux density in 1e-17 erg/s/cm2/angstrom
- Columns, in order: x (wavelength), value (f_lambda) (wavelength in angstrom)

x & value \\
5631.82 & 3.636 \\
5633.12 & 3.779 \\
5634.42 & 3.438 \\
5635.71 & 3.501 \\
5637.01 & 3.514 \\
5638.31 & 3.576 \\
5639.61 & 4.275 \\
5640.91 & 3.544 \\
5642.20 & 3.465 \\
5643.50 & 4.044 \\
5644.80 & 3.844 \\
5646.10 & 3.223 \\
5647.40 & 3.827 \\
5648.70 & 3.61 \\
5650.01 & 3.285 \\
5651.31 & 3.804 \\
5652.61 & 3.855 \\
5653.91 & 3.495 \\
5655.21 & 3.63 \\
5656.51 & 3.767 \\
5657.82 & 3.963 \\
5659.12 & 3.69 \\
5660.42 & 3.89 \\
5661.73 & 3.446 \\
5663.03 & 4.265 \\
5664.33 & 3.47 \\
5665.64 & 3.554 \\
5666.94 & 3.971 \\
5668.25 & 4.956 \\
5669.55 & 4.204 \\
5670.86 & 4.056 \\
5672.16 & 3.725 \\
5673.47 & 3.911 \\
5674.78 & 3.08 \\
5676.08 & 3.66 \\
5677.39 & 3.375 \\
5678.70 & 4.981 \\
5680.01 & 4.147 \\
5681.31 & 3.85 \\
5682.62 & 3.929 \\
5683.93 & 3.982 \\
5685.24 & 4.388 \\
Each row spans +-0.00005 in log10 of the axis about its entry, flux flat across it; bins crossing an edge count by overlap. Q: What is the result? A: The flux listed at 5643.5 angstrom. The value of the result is 4.044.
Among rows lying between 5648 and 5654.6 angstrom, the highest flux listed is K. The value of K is 3.855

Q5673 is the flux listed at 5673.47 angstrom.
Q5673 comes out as 3.911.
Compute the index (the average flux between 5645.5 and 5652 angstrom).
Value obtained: 3.55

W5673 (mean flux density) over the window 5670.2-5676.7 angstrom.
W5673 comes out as 3.69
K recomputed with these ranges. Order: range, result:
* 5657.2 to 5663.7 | 4.265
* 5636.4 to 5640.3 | 4.275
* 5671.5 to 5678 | 3.911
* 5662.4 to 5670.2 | 4.956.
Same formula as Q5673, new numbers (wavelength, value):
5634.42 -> 3.438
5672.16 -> 3.725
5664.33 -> 3.47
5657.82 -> 3.963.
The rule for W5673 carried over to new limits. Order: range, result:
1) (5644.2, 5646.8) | 3.53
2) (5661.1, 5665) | 3.73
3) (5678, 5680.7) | 4.54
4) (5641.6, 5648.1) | 3.68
